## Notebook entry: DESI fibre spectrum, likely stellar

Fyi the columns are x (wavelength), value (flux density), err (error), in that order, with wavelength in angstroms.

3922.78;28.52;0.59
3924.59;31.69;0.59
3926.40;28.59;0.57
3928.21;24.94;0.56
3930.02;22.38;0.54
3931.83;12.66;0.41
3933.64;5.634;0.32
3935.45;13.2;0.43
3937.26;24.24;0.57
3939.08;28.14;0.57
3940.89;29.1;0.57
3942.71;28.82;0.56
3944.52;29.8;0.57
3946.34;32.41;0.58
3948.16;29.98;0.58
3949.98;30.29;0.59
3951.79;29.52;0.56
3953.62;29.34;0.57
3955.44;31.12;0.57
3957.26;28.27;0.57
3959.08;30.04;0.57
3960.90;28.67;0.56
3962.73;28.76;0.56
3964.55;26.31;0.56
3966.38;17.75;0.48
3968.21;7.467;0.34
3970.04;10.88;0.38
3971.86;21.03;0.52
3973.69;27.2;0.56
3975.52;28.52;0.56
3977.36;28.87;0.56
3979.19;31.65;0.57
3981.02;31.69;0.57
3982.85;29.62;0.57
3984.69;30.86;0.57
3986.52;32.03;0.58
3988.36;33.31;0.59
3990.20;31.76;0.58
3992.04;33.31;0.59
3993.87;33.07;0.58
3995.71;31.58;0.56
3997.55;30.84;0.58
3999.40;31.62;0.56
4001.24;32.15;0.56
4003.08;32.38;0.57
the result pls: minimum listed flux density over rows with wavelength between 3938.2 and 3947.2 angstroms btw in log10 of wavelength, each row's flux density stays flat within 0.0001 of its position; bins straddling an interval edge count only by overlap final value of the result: 28.14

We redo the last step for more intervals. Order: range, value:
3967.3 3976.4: 7.467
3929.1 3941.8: 5.634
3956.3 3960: 28.27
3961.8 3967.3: 17.75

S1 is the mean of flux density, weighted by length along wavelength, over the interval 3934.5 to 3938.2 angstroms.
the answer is 18.6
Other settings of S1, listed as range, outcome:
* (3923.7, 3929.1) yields 28.4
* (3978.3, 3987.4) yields 31.2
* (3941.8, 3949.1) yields 30.2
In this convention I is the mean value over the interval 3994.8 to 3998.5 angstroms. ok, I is 31.1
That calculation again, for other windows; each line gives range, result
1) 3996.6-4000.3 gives 31.2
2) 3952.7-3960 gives 29.7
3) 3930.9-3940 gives 16.8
